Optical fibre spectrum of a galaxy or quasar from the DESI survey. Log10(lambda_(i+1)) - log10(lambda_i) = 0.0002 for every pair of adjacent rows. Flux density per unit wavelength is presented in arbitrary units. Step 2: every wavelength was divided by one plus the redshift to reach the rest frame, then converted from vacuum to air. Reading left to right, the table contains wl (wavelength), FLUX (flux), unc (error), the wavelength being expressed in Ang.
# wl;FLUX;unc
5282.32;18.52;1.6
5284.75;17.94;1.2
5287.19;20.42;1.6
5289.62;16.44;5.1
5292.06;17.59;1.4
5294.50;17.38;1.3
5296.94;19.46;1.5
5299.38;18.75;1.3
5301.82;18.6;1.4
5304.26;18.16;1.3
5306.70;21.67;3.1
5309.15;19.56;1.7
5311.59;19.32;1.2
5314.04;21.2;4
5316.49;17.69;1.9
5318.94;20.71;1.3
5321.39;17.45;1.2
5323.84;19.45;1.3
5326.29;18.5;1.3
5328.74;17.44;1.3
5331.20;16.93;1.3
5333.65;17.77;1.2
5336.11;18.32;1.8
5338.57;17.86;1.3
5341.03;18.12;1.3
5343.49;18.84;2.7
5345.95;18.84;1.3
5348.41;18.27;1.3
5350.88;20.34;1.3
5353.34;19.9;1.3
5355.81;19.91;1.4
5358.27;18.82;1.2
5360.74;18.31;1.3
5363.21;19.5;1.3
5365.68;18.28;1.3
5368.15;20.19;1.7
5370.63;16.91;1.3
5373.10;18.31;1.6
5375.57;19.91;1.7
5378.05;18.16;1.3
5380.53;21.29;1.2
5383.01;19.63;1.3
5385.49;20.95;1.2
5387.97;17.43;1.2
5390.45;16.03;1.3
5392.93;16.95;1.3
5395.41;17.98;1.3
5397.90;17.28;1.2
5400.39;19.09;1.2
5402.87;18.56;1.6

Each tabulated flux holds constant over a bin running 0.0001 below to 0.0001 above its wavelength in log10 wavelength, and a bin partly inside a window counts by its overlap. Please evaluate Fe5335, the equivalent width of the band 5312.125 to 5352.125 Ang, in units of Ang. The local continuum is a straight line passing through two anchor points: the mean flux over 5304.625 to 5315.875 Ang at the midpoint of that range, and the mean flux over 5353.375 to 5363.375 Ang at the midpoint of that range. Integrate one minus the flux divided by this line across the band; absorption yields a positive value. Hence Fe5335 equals 2.2 Ang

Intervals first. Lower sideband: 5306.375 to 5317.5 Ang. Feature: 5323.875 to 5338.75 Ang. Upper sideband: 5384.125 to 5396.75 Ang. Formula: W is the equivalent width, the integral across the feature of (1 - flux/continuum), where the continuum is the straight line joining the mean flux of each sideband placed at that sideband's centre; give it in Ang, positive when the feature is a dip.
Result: 1.1 Ang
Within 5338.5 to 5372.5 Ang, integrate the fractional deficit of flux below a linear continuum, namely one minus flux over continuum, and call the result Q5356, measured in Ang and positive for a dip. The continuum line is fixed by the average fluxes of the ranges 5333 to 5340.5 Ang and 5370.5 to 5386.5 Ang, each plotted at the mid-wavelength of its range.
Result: -0.4 Ang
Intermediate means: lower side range 18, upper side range 19.5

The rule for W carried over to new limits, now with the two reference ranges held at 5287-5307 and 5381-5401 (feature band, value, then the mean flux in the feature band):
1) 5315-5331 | 0.0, 18.5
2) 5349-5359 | -0.7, 19.7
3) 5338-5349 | 0.0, 18.4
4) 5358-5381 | -0.7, 18.9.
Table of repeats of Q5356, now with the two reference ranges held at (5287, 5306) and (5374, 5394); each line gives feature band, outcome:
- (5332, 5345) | 0.3 Ang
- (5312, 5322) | -0.5 Ang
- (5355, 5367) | -0.2 Ang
